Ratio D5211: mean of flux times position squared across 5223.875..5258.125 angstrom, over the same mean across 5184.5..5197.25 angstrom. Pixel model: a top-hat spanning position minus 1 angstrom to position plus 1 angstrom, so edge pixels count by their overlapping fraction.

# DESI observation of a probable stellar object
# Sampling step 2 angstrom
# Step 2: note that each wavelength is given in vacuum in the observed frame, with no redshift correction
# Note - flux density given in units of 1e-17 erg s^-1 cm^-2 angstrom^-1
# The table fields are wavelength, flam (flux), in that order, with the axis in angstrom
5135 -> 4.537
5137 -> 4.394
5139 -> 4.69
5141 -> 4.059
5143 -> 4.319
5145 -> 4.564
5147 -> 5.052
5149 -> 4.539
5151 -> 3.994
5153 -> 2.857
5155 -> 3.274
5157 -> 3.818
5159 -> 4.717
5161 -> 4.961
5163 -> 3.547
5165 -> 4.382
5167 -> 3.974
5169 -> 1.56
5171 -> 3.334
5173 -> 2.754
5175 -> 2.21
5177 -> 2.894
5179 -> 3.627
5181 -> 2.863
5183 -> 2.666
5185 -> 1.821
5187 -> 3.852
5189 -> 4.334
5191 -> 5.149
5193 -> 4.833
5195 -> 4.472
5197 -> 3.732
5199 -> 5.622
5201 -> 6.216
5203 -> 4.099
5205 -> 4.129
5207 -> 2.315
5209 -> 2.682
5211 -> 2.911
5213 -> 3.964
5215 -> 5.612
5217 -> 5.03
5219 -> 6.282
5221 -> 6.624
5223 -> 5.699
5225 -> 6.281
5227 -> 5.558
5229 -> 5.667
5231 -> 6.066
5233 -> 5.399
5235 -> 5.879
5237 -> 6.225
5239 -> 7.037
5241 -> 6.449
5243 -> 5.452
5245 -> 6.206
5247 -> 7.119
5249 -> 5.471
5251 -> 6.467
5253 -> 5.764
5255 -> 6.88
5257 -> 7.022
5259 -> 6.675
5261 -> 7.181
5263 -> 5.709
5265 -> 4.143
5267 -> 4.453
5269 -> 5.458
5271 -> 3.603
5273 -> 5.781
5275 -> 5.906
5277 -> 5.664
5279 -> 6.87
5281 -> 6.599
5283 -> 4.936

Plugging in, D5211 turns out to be 1.52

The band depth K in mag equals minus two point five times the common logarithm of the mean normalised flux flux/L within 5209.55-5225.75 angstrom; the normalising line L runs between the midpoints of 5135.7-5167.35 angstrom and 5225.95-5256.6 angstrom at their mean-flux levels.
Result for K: 0.09 mag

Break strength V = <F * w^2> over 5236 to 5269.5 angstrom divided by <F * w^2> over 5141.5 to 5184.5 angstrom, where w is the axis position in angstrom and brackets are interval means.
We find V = 1.8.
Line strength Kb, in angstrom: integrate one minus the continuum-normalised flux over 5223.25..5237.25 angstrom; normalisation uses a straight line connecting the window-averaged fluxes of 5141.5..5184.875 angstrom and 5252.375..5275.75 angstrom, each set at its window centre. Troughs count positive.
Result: -2.4 angstrom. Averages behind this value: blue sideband 3.58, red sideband 5.71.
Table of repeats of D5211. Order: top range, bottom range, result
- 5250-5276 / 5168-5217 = 1.61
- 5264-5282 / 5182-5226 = 1.24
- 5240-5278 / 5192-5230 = 1.24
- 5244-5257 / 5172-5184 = 2.31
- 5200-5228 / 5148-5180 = 1.39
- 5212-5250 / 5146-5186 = 1.76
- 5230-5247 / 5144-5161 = 1.53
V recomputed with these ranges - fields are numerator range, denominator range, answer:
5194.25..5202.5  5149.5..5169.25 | 1.32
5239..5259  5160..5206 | 1.73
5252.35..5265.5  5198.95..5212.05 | 1.65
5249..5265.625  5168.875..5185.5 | 2.36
